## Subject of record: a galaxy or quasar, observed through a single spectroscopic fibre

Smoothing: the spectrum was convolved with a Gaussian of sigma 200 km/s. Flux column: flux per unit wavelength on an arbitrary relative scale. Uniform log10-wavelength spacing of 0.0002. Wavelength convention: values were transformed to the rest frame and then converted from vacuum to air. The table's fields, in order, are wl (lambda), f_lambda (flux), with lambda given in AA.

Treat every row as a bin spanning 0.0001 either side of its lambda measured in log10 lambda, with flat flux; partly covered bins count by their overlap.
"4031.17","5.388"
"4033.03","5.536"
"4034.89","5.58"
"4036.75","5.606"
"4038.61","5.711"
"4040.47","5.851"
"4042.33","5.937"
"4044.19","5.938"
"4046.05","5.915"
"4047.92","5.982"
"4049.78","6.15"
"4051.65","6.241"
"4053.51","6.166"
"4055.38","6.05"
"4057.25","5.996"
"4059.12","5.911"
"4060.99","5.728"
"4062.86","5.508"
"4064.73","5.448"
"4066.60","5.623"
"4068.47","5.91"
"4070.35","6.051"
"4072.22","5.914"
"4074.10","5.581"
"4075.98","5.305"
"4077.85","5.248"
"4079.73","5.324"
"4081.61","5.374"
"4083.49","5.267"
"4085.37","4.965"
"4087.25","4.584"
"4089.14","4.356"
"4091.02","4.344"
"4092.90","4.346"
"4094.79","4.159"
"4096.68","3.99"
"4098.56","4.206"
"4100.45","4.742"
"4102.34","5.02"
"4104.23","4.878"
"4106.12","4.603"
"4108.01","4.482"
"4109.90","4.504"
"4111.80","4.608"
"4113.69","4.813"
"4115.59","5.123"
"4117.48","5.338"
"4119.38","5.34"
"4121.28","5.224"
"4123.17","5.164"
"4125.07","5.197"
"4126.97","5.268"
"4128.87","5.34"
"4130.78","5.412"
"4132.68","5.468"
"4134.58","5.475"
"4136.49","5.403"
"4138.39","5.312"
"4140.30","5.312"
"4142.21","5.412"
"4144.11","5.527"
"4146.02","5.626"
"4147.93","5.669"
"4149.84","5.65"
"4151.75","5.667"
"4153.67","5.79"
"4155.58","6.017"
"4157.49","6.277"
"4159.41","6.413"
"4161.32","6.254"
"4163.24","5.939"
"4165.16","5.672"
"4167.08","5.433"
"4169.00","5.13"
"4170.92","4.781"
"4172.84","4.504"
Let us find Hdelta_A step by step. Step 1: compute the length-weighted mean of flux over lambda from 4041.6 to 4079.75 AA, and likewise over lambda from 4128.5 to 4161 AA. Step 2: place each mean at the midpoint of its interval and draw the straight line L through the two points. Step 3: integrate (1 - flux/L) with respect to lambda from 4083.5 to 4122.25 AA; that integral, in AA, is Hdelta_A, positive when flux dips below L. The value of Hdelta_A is 7.0 AA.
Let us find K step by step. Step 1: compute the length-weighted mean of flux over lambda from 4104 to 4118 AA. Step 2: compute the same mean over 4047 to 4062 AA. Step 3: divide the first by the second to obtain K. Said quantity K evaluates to 0.8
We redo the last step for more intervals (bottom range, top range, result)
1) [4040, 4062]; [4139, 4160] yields 0.96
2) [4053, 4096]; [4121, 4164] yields 1.05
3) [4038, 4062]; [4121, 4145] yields 0.90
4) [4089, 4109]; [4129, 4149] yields 1.22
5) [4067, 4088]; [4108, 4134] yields 0.94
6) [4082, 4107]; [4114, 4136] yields 1.15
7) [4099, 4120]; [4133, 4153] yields 1.14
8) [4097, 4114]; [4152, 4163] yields 1.32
